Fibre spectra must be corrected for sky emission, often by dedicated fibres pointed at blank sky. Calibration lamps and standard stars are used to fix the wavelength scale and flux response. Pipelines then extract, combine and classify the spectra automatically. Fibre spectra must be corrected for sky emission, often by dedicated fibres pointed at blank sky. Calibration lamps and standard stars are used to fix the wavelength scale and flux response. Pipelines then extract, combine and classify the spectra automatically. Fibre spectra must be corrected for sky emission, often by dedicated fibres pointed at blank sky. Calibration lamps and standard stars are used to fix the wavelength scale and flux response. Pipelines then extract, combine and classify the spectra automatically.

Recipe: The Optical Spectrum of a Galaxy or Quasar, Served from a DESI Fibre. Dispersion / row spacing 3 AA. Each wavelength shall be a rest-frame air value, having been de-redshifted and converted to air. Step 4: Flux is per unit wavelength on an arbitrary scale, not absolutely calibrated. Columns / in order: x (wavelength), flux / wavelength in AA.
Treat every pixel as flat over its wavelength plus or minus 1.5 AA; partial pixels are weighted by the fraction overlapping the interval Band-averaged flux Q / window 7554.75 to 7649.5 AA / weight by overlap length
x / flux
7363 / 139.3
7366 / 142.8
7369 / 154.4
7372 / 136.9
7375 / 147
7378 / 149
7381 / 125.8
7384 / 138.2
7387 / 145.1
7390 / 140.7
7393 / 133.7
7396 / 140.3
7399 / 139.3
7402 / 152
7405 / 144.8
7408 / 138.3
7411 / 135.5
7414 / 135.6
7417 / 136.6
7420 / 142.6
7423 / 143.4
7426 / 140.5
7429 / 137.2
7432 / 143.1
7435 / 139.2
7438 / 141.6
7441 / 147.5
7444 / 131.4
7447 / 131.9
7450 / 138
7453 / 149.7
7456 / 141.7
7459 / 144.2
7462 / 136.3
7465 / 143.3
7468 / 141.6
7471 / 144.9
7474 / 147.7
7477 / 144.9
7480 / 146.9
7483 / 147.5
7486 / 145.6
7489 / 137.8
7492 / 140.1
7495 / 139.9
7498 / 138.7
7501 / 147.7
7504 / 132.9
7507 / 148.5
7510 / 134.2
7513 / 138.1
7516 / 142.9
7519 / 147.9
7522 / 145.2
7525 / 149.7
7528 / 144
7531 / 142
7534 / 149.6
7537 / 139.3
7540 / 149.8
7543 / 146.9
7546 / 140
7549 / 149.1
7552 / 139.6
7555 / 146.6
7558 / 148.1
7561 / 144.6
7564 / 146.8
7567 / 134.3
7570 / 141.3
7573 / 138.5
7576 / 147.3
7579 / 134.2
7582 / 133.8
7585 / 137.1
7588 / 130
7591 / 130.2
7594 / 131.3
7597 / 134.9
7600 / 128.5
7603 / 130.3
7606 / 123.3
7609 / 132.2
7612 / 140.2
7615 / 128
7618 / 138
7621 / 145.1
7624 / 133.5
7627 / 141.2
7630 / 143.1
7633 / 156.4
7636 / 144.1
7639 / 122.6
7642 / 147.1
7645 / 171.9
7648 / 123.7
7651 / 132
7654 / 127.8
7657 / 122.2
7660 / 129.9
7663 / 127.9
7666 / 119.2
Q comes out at 138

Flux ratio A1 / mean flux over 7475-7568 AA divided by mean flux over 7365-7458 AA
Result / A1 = 1.02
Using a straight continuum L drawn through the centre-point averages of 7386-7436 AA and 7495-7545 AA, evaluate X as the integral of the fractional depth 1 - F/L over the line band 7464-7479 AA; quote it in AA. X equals -0.26 AA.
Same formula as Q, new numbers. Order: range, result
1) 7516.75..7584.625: 143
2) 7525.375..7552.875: 145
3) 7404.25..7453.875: 140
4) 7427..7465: 140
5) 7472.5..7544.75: 144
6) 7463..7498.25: 143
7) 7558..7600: 137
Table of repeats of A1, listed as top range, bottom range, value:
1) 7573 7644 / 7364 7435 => 0.97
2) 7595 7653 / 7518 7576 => 0.95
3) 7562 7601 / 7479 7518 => 0.96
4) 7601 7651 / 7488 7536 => 0.97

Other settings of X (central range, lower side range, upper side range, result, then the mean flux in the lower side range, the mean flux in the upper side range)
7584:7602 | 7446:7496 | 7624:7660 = 1.0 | 143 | 139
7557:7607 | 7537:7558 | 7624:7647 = 3.1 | 145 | 145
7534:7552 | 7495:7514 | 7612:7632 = -0.7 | 140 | 139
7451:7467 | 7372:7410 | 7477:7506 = -0.1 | 141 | 142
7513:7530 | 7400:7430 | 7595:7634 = -0.8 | 141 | 136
